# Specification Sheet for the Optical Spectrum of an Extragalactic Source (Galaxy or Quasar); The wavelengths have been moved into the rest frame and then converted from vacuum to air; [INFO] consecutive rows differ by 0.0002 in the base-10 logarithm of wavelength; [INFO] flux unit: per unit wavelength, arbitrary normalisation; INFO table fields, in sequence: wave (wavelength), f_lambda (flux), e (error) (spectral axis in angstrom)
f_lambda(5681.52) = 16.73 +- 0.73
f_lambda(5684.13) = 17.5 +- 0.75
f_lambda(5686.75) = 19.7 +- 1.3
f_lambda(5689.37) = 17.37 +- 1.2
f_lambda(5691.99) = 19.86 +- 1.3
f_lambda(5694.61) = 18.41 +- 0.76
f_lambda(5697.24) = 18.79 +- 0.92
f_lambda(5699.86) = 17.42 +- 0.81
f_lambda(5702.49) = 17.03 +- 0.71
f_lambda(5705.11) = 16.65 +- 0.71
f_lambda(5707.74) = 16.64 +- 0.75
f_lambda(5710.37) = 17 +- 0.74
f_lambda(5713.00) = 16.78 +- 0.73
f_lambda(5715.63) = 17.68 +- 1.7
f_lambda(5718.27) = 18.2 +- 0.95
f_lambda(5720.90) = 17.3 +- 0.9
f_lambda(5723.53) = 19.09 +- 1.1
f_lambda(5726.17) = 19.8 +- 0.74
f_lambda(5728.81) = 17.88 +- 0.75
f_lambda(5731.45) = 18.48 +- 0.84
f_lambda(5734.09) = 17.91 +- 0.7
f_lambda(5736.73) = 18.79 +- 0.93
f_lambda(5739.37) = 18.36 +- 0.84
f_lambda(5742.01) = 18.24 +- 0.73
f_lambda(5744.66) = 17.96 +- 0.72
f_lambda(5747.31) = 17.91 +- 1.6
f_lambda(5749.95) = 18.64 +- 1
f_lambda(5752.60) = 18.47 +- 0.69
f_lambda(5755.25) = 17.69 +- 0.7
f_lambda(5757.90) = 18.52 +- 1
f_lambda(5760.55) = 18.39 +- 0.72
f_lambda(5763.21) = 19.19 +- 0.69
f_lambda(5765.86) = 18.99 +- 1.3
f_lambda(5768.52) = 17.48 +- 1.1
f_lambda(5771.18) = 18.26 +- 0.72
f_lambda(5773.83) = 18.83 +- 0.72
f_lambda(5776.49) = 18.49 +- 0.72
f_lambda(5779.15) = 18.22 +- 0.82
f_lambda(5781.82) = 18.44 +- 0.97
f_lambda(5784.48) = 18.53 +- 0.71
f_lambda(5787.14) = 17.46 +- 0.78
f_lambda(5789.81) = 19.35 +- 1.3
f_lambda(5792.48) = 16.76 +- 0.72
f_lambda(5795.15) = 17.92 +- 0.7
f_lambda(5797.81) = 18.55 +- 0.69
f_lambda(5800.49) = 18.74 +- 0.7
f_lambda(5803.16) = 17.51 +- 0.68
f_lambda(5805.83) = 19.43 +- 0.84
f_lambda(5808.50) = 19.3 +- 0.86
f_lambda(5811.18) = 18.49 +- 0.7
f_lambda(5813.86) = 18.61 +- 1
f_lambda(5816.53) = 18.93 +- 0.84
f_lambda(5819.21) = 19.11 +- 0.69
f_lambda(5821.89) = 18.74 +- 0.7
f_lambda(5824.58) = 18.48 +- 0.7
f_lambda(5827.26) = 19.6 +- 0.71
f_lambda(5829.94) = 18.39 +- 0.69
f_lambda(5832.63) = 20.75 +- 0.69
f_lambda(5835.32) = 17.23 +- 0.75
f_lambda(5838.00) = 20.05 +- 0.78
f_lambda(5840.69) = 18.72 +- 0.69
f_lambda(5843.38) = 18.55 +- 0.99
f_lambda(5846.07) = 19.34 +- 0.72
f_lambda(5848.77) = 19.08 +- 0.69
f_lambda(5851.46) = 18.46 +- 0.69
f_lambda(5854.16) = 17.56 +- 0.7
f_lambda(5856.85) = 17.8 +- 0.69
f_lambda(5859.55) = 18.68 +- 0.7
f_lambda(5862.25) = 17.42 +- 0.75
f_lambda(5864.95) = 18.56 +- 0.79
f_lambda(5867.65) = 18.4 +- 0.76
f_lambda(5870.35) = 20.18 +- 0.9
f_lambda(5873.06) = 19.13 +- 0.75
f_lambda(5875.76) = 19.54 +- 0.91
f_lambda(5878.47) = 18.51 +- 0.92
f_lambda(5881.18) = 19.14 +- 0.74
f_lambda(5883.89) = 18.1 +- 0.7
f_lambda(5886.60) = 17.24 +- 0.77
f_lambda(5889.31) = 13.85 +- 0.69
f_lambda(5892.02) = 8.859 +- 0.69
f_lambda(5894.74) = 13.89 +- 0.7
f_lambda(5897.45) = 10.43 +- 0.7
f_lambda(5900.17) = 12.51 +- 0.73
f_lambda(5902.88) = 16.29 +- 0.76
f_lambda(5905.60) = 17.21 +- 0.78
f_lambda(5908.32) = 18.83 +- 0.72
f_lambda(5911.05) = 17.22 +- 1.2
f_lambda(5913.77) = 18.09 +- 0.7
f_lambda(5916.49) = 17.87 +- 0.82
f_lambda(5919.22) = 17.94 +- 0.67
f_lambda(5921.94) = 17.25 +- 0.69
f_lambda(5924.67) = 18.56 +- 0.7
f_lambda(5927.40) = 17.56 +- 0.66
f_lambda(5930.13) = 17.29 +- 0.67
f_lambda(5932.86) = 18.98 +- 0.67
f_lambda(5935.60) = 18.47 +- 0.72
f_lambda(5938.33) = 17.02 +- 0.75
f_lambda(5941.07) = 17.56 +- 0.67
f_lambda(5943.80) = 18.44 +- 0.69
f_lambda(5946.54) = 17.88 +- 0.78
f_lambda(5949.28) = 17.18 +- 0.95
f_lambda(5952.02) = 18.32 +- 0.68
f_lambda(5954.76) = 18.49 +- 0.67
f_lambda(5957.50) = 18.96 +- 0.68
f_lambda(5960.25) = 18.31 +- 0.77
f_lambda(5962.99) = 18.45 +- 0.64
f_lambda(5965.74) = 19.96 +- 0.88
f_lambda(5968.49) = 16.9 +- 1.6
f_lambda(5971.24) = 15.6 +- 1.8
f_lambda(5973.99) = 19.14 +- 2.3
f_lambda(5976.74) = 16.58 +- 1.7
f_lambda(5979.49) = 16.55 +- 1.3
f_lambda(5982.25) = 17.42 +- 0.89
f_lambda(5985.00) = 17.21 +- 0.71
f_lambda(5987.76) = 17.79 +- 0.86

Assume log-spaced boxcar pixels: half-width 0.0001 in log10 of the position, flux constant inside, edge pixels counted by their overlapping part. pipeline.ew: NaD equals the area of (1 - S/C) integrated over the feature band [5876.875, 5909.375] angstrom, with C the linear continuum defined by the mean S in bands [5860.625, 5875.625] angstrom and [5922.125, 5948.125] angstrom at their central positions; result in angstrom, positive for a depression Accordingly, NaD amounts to 5.4 angstrom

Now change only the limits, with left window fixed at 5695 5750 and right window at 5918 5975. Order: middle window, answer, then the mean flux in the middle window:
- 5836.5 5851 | -0.9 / 19.1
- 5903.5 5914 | 0.2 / 17.7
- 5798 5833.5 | -1.8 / 18.9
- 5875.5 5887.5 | -0.3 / 18.4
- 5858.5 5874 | -0.6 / 18.7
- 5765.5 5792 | -0.6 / 18.3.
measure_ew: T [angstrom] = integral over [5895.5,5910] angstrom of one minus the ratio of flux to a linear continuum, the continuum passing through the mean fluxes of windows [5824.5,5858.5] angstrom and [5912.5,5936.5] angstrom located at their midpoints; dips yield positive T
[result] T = 2.50 angstrom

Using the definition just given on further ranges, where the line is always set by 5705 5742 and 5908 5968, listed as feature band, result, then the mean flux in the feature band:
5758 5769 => -0.4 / 18.6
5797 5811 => -0.5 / 18.7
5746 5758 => -0.2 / 18.2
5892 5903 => 3.5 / 12.4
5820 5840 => -1.1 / 19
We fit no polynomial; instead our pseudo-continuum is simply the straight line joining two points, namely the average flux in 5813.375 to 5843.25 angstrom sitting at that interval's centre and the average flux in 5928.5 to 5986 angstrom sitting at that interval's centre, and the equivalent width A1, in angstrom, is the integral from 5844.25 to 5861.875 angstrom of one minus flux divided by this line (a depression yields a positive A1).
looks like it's 0.3 angstrom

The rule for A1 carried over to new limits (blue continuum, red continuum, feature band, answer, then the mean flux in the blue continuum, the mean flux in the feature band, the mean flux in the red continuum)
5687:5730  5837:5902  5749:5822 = -3.7 angstrom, 17.9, 18.5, 17.2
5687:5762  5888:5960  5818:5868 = -4.0 angstrom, 18.1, 18.7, 16.8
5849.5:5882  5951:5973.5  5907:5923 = 0.4 angstrom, 18.6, 17.9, 18.2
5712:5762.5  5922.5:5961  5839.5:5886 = -1.3 angstrom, 18.2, 18.6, 18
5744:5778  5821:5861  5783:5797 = 0.4 angstrom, 18.4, 18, 18.8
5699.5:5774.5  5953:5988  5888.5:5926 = 4.6 angstrom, 18.1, 15.7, 17.8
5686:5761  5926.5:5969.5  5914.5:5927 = 0.2 angstrom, 18.1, 17.9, 18.1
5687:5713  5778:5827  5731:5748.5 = -0.2 angstrom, 17.7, 18.2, 18.5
